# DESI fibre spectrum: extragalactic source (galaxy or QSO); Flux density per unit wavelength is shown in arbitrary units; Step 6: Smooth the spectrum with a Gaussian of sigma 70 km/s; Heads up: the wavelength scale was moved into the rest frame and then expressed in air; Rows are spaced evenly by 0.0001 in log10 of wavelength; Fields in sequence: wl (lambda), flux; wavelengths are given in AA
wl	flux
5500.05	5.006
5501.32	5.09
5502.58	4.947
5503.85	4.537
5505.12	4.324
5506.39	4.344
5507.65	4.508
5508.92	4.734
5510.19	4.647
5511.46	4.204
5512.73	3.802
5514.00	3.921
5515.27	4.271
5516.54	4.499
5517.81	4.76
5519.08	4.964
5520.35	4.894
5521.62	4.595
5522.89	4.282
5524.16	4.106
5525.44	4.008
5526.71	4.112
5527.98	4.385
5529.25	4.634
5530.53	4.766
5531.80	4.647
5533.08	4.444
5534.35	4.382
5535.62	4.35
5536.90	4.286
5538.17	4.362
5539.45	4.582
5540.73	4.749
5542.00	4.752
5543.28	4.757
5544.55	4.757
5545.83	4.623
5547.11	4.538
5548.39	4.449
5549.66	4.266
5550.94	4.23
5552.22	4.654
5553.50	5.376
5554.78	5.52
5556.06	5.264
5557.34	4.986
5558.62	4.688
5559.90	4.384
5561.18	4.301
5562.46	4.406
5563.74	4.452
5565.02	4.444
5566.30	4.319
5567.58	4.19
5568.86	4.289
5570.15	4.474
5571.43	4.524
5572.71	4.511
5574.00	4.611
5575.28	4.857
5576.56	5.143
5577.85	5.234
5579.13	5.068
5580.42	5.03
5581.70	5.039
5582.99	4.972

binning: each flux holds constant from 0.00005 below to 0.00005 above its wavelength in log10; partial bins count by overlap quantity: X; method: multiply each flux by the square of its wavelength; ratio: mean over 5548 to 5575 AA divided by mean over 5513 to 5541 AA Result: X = 1.0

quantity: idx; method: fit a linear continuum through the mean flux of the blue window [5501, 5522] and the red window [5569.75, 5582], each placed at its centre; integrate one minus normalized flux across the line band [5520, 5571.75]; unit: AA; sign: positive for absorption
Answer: 1.7 AA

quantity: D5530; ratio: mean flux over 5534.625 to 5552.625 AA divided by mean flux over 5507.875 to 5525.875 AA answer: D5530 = 1.0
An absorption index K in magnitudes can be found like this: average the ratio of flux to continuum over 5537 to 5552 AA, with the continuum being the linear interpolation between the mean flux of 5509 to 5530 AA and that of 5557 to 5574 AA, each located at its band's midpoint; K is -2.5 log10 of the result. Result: -0.03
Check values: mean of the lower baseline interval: 4.39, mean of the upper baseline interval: 4.46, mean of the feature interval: 4.54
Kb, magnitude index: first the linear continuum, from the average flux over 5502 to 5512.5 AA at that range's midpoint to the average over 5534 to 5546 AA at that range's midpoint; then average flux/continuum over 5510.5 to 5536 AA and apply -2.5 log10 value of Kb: 0.03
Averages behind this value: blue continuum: 4.5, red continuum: 4.56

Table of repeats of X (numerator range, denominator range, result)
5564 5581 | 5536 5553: 1.04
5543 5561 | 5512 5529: 1.10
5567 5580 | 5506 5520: 1.08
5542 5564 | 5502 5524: 1.06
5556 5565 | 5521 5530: 1.08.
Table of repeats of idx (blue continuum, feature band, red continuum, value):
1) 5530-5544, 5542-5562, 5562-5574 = -1.04 AA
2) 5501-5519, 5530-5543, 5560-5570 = -0.35 AA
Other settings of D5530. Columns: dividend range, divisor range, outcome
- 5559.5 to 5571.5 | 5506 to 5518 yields 1.00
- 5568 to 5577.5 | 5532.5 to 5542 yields 1.04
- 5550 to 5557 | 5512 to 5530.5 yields 1.13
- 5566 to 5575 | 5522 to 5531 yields 1.03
